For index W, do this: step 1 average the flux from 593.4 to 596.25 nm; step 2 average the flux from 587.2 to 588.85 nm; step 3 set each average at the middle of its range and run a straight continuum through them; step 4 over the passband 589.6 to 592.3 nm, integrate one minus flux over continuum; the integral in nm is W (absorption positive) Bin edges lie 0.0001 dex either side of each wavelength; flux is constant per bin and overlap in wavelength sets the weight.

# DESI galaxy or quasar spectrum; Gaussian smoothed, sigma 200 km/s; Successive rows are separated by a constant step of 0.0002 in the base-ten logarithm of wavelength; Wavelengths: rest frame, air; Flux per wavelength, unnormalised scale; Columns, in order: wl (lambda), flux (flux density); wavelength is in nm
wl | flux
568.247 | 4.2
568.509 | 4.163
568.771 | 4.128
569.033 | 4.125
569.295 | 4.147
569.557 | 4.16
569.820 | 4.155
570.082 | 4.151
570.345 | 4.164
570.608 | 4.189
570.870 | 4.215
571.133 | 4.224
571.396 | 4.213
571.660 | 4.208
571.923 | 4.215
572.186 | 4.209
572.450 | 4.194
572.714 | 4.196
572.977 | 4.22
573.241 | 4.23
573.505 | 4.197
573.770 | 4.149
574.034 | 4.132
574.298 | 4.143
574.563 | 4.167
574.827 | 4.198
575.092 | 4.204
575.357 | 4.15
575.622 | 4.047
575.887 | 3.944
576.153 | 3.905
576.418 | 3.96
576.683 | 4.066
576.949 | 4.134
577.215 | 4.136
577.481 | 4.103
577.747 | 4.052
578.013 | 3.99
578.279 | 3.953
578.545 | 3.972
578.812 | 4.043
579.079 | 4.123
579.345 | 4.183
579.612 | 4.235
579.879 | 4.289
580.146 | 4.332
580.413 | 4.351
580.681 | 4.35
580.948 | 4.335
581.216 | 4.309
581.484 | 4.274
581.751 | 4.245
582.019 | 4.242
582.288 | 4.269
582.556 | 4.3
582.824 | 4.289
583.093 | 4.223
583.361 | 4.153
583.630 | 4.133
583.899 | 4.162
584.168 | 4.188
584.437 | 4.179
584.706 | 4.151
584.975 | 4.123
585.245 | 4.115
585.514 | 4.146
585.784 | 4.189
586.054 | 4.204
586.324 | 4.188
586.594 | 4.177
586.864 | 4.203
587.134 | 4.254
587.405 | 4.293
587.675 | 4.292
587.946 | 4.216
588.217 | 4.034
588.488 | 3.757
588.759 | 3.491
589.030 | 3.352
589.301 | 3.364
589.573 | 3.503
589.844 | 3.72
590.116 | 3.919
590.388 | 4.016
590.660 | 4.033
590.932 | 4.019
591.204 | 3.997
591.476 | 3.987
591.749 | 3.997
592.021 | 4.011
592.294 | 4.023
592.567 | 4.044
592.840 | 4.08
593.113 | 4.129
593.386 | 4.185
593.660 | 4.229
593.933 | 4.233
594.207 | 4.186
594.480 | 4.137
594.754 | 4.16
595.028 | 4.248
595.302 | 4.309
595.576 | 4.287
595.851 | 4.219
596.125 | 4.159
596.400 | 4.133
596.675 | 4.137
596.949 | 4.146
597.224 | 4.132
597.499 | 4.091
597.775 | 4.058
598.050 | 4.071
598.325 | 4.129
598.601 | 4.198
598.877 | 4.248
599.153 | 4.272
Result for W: 0.11 nm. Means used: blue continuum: 4.04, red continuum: 4.22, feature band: 3.95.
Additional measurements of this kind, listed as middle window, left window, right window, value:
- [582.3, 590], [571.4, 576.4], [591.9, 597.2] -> 0.19 nm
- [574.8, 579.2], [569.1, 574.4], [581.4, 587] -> 0.14 nm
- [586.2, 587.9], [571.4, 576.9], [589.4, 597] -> -0.06 nm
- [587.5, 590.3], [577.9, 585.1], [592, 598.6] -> 0.27 nm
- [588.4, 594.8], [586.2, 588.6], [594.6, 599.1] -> 0.35 nm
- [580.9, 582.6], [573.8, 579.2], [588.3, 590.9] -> -0.15 nm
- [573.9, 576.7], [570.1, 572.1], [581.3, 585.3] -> 0.08 nm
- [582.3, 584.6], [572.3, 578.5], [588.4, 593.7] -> -0.12 nm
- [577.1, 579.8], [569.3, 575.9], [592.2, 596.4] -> 0.06 nm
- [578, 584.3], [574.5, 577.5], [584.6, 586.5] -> -0.13 nm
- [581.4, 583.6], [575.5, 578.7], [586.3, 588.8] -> -0.10 nm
